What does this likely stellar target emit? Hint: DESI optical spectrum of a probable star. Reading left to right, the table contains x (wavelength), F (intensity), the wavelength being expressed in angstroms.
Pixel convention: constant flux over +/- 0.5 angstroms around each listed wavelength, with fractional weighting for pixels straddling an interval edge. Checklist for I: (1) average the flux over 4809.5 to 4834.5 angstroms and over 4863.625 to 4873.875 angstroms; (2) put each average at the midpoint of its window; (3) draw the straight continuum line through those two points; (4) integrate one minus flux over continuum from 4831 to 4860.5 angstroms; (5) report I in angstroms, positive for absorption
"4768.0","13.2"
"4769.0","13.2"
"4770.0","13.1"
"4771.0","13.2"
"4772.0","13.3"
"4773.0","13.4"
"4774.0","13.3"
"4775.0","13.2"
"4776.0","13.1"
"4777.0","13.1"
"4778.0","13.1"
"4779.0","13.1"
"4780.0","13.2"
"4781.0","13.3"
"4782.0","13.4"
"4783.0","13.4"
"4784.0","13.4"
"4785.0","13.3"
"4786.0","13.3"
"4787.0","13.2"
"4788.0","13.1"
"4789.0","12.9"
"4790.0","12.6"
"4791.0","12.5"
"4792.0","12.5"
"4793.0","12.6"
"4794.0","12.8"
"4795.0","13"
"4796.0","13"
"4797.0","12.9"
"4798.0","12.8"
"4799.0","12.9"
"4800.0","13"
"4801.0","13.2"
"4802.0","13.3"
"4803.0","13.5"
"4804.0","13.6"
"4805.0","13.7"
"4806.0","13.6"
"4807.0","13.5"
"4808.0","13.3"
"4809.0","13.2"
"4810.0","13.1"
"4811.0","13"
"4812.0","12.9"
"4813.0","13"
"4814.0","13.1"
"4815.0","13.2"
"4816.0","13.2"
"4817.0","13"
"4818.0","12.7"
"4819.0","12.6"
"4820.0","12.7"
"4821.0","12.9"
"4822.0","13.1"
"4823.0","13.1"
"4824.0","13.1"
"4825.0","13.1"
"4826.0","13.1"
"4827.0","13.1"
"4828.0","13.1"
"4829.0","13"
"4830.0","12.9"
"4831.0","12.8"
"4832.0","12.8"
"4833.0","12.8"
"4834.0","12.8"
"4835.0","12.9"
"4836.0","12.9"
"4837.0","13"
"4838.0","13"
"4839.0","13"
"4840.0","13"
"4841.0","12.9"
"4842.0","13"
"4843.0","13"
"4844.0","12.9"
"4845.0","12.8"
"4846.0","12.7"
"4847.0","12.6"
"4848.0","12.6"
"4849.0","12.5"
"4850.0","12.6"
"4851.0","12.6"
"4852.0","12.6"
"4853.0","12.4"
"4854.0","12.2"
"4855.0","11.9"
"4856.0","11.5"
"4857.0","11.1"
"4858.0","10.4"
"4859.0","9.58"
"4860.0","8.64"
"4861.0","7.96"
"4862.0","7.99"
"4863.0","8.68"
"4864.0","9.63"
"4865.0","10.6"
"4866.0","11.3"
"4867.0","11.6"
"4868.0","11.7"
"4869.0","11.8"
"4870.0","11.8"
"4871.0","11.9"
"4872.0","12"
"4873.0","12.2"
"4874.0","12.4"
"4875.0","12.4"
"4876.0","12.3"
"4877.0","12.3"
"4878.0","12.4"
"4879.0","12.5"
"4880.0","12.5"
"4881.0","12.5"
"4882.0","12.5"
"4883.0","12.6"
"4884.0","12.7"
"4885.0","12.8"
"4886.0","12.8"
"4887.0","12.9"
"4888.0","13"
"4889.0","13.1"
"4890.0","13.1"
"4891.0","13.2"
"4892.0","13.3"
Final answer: -0.2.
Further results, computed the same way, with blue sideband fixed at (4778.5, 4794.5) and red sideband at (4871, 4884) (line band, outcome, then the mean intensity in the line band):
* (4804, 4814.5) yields -0.3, 13.3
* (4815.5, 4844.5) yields -0.5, 12.9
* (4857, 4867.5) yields 2.3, 9.71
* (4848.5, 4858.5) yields 0.5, 12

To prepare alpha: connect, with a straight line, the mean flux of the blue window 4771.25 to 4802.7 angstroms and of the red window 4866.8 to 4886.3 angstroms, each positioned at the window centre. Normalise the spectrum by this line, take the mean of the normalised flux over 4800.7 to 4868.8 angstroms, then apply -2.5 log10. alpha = 0.02 mag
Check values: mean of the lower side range 13.1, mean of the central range 12.4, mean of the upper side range 12.3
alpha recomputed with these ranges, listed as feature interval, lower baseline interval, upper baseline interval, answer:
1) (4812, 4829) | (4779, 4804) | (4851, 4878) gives -0.060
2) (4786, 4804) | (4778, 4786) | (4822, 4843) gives 0.021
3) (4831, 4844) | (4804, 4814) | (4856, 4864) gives -0.167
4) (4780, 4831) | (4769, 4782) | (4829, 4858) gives -0.011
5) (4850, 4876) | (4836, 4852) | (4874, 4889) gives 0.144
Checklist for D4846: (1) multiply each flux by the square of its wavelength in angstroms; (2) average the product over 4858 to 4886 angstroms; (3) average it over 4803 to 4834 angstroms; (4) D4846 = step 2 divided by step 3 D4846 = 0.89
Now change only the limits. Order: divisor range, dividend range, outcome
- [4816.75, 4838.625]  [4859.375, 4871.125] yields 0.80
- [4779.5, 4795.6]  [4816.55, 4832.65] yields 1.01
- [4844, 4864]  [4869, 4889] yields 1.12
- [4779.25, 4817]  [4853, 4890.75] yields 0.91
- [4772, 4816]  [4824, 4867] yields 0.93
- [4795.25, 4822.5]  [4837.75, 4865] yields 0.90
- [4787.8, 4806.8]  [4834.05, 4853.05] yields 1.00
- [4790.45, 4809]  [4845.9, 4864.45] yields 0.86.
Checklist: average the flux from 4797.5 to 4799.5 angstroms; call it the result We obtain 12.9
